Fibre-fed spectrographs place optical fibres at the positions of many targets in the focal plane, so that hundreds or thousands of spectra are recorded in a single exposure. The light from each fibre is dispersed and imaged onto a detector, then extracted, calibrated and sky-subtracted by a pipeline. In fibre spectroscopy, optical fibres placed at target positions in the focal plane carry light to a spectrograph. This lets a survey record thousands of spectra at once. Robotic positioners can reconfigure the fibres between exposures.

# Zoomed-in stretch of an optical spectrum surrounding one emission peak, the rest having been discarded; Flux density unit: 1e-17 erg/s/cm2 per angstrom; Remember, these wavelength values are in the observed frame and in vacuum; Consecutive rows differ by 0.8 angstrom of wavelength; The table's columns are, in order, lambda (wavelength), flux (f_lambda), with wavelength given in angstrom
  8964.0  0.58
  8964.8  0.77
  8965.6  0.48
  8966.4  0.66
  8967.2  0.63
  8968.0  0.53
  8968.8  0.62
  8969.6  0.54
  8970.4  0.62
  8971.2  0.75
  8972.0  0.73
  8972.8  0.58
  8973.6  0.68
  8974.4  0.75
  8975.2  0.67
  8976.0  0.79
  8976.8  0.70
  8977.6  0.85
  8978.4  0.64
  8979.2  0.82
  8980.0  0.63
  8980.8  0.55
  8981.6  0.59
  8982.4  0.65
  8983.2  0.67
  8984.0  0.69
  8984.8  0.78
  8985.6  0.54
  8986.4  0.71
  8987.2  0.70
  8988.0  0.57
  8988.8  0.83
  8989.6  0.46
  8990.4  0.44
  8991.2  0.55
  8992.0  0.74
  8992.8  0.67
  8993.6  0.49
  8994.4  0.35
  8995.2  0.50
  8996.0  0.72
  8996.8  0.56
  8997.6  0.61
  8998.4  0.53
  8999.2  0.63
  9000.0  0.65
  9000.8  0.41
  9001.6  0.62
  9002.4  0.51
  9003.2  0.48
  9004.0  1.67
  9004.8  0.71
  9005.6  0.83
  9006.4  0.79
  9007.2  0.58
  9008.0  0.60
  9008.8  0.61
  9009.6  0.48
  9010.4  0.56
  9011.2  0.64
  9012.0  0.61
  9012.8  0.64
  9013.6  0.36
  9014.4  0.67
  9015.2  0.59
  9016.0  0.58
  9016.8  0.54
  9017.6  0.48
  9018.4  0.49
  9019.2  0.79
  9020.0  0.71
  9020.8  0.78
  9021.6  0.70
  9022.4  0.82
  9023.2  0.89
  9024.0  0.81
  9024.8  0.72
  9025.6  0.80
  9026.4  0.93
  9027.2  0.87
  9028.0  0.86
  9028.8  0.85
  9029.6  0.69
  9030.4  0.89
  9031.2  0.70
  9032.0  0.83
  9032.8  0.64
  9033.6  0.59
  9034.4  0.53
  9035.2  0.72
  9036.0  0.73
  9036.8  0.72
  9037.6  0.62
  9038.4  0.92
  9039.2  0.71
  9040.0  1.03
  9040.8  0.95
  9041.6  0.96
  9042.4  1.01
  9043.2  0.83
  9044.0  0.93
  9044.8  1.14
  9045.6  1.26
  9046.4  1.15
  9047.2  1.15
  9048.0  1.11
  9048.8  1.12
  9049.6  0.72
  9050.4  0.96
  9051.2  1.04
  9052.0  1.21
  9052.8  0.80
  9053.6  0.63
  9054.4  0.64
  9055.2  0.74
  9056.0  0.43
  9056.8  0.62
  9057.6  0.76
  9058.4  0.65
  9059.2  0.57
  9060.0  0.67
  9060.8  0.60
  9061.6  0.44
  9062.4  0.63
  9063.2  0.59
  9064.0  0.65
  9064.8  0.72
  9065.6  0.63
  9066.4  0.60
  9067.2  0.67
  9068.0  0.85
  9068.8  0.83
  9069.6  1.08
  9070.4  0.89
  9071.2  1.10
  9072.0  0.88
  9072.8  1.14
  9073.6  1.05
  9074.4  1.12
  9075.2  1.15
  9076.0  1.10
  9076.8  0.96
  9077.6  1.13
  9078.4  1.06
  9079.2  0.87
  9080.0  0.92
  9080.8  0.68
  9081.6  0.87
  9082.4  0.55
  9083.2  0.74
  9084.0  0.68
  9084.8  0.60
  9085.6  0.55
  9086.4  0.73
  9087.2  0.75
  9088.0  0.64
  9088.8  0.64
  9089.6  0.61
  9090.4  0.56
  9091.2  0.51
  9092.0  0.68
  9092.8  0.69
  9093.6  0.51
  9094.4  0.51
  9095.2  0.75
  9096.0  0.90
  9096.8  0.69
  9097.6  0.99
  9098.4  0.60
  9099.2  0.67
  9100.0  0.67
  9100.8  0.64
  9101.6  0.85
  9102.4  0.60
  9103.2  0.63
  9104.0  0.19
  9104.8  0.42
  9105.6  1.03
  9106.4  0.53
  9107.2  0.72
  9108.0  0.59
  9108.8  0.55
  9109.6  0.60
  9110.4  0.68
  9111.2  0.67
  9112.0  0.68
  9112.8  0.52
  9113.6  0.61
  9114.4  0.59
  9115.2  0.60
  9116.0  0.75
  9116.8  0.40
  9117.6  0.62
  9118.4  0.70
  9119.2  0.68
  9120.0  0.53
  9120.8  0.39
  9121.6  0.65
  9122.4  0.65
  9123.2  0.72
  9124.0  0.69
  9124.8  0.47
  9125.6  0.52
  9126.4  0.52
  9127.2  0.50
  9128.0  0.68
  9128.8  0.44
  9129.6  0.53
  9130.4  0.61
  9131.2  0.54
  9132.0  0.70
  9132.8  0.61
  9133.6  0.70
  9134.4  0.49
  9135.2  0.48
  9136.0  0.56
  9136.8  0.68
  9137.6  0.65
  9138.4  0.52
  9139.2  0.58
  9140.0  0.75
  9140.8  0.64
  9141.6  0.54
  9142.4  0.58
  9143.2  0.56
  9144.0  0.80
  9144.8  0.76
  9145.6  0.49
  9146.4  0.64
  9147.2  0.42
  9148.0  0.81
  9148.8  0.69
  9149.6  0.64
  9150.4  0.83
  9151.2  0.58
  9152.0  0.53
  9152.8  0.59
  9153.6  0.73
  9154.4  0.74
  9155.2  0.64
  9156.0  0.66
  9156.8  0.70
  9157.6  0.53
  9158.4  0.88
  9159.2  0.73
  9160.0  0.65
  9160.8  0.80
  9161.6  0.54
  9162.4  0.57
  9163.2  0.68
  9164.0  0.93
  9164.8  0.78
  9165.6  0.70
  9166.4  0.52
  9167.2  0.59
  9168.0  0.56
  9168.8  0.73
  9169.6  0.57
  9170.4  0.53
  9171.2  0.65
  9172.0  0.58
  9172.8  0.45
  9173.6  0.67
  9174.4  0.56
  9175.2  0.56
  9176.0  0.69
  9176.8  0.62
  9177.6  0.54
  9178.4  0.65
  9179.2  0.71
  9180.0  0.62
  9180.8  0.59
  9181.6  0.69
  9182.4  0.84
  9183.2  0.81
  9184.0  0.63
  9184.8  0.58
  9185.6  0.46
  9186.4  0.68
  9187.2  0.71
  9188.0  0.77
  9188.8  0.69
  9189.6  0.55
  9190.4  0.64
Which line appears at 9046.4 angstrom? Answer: Halpha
